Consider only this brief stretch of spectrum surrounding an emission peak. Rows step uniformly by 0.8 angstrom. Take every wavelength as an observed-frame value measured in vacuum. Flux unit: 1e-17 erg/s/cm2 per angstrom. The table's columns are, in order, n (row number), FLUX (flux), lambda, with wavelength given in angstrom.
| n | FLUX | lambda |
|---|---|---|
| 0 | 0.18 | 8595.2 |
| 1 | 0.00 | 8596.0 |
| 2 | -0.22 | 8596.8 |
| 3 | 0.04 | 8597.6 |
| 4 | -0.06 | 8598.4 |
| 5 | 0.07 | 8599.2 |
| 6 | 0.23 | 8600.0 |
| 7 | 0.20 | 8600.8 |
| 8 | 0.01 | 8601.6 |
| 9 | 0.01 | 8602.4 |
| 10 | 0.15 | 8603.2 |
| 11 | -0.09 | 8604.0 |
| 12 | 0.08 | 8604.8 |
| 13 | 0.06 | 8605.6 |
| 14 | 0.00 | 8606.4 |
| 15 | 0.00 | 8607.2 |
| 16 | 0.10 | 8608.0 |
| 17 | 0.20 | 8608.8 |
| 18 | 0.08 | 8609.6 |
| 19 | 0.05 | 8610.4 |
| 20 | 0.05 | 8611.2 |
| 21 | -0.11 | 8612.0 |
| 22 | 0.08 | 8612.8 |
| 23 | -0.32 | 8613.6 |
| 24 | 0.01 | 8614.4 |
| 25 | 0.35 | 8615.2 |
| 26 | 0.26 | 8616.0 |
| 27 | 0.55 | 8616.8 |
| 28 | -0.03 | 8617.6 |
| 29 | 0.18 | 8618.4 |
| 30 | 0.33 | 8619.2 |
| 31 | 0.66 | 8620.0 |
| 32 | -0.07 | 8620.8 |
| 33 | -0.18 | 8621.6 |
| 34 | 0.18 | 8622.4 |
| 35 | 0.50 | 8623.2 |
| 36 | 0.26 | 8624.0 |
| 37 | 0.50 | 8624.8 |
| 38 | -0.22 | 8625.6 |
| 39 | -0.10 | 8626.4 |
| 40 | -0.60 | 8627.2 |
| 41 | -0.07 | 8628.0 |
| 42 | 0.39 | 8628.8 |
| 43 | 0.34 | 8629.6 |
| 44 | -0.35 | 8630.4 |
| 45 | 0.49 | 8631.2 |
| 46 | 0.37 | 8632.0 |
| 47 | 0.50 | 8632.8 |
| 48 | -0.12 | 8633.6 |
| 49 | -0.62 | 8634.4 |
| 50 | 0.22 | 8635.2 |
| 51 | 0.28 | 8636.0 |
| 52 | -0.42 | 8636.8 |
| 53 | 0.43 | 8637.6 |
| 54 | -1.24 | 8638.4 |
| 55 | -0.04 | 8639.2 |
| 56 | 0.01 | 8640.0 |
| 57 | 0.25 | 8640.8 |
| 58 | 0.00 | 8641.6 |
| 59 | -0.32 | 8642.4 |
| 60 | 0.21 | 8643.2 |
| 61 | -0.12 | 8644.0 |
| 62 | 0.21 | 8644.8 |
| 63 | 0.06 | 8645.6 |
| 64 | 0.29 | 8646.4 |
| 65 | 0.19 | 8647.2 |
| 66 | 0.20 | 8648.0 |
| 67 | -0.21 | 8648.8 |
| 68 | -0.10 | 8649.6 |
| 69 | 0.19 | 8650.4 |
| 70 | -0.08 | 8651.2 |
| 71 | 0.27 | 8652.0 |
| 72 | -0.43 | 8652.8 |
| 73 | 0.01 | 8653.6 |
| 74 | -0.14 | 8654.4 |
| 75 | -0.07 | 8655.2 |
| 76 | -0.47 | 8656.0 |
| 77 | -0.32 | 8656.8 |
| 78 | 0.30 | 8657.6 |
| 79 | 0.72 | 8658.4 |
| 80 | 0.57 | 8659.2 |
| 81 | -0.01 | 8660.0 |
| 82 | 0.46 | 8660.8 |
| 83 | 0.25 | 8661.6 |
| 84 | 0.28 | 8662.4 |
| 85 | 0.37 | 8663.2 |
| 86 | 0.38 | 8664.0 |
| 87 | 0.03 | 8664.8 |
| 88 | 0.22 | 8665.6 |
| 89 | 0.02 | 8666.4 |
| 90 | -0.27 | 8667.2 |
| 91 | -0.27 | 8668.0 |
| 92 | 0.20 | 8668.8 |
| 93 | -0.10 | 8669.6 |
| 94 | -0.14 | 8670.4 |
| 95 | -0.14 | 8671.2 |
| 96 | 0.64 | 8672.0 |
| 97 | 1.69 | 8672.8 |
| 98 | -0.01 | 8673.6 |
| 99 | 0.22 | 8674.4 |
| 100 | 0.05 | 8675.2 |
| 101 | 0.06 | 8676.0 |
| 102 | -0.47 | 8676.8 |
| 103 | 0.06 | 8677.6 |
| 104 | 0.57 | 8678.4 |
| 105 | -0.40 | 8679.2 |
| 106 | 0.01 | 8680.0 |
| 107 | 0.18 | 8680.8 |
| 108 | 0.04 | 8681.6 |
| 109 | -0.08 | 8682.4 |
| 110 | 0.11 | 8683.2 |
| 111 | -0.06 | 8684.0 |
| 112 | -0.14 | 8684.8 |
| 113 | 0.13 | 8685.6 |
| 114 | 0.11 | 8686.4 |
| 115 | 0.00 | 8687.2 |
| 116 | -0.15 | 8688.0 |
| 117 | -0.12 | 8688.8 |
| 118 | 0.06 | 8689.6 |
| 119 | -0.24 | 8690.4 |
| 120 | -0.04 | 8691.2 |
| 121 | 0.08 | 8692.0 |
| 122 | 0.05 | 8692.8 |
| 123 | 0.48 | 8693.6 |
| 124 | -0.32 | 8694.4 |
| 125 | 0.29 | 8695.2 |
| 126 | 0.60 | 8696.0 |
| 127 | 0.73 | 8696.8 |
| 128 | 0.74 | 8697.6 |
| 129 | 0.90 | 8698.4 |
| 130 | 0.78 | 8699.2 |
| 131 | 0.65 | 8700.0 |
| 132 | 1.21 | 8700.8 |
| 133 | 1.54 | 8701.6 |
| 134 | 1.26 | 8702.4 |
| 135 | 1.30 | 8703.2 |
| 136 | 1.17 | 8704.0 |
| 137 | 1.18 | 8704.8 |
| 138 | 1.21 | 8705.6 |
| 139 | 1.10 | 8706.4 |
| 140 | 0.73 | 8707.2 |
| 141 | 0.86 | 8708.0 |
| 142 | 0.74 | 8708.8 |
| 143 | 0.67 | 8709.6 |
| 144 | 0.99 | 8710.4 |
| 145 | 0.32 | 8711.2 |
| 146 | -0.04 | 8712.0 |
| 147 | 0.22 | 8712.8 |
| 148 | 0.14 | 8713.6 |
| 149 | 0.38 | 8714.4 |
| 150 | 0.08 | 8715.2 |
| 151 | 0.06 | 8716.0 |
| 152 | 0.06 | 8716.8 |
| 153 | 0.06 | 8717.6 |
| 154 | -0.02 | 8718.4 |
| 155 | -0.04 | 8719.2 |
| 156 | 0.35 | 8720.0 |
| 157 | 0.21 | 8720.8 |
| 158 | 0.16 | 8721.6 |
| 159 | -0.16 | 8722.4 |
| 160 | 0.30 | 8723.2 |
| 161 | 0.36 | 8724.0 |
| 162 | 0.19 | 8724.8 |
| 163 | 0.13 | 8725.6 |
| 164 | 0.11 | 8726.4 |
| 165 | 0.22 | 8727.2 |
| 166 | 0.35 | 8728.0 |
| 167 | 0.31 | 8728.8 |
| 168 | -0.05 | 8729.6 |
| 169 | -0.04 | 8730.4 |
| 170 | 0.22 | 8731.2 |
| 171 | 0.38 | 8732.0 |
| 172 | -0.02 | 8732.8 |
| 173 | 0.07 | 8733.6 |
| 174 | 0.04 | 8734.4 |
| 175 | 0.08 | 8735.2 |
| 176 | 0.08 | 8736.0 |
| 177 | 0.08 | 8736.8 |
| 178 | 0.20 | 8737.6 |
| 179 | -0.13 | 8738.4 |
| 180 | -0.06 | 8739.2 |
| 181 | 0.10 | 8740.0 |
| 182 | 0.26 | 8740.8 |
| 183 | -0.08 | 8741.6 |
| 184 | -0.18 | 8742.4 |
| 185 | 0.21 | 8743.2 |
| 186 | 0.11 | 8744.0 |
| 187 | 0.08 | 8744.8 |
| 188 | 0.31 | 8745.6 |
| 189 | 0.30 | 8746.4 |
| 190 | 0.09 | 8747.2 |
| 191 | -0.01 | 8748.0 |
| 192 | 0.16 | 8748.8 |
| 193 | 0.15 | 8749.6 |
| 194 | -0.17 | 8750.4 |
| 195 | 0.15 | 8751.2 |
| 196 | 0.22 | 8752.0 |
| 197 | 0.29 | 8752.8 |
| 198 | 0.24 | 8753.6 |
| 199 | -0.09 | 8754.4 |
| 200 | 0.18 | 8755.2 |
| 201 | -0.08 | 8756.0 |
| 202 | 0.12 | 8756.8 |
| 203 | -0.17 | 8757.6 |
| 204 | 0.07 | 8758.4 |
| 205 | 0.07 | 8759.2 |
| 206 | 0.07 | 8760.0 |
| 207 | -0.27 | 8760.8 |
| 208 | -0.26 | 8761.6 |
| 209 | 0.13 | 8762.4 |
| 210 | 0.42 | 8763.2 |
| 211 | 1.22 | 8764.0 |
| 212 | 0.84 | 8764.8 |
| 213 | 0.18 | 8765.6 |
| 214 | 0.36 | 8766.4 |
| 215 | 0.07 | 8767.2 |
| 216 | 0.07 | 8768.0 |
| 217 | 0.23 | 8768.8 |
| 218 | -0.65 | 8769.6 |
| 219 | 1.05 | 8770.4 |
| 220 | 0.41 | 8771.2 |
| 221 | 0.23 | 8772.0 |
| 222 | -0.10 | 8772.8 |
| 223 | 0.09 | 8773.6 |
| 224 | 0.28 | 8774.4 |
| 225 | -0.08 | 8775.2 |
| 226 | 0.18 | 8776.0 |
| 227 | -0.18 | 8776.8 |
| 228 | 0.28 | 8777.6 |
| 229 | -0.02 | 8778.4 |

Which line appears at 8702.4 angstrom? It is [O II] 3727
